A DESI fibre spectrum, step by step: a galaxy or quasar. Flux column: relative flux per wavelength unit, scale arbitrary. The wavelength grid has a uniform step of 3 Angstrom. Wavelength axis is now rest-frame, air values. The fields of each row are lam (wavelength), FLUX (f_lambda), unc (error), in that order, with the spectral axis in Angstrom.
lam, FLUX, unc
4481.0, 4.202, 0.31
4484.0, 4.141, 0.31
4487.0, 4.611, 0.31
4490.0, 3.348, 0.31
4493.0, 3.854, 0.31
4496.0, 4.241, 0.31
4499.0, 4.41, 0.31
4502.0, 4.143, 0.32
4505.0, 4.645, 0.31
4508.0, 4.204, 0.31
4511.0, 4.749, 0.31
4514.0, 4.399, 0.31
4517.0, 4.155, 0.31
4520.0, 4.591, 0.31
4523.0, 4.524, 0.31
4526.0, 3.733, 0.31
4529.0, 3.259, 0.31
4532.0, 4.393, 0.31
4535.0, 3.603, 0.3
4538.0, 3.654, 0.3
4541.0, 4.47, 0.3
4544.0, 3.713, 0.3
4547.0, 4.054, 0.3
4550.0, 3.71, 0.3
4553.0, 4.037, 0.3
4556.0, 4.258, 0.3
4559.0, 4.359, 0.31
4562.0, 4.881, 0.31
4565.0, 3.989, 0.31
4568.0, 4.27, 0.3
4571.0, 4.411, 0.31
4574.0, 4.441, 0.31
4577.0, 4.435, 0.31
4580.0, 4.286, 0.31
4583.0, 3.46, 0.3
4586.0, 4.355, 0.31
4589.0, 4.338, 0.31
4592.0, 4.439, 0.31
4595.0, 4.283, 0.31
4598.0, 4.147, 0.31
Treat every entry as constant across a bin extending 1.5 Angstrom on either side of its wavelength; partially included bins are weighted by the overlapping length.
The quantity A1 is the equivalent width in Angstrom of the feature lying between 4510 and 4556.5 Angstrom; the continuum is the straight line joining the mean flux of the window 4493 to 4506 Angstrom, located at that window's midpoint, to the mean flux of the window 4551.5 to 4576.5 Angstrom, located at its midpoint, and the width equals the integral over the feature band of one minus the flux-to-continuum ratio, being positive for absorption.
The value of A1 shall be 2.6 Angstrom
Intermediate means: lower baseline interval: 4.29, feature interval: 4.07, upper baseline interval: 4.33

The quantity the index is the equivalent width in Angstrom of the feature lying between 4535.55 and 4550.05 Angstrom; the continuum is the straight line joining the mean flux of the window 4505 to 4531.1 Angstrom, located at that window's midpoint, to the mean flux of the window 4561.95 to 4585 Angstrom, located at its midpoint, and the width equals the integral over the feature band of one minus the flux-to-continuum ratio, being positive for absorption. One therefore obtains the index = 1.1 Angstrom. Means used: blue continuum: 4.23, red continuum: 4.24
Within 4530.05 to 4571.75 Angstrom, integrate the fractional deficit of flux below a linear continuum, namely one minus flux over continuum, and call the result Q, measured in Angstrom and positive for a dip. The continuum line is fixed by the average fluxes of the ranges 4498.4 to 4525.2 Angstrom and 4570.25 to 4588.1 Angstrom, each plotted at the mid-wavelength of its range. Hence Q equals 1.8 Angstrom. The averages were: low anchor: 4.41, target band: 4.11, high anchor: 4.23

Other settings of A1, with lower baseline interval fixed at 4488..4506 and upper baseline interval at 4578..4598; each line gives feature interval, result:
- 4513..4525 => -0.76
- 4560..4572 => -0.61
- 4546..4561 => 0.18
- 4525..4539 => 1.39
